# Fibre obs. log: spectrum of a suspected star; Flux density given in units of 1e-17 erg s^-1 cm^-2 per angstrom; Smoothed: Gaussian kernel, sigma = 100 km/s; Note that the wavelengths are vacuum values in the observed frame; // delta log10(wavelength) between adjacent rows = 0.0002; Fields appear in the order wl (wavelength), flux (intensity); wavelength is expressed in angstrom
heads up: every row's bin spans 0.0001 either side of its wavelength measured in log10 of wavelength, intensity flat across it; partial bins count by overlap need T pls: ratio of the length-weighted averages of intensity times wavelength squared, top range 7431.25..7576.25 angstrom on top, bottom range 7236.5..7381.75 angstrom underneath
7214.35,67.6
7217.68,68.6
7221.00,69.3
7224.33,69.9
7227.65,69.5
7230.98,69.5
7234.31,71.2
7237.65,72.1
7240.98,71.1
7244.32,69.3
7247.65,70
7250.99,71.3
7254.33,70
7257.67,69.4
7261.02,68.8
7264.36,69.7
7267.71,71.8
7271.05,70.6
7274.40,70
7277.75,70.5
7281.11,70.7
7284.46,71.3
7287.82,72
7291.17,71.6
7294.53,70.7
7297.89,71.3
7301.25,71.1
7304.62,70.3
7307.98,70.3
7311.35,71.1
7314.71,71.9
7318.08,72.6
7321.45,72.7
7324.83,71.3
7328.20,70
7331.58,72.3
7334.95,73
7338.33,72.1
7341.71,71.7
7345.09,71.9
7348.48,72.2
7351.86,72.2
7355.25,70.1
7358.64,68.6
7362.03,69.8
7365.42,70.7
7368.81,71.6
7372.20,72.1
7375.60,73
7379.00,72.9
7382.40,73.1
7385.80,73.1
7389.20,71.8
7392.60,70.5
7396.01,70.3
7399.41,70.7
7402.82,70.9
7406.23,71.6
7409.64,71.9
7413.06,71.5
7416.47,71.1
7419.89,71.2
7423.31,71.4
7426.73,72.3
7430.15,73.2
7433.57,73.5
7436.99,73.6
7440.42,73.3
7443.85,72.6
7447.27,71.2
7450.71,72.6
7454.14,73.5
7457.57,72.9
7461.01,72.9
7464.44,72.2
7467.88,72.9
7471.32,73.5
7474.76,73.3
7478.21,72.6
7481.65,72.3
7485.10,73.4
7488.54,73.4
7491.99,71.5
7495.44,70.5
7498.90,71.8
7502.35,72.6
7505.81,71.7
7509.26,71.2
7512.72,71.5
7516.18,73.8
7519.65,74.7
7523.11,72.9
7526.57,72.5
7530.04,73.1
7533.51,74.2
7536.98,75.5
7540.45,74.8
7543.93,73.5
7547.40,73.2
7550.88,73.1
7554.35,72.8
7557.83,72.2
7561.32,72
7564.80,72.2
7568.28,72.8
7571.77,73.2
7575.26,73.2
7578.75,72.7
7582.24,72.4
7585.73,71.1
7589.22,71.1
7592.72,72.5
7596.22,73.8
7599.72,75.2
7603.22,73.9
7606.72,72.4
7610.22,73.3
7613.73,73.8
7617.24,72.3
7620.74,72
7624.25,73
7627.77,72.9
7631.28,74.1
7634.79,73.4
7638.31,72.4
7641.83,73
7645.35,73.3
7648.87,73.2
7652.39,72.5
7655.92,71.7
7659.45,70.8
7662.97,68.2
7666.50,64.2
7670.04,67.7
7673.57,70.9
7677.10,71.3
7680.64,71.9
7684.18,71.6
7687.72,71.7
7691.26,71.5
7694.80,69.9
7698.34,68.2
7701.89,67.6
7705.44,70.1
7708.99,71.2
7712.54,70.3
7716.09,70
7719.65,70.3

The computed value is 1.08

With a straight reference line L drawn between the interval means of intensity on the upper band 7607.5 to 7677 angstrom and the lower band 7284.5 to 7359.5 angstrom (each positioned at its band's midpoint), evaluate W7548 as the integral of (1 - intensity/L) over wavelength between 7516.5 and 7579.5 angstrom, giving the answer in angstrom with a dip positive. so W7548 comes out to -1.4 angstrom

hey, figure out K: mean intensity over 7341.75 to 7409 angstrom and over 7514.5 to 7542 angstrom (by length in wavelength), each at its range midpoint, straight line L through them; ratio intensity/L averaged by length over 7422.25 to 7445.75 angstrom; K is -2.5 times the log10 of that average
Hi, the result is -0.01 mag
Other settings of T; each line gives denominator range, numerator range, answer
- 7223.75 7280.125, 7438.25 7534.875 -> 1.10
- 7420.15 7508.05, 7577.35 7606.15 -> 1.04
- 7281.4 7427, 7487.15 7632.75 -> 1.08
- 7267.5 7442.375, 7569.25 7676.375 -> 1.08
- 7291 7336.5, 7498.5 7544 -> 1.08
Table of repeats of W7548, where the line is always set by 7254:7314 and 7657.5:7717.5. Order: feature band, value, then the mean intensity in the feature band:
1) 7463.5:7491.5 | -1.05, 72.9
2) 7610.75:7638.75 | -1.23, 73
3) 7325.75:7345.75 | -0.36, 71.8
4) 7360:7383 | -0.42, 71.8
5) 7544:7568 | -0.87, 72.7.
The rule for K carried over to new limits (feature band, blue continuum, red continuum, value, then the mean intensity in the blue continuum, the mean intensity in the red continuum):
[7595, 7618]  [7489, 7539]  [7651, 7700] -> -0.035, 72.7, 70.1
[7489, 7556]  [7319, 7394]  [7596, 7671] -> -0.014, 71.7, 72.1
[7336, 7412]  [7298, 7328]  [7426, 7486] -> 0.008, 71.3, 72.9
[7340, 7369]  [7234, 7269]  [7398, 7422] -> 0.000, 70.4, 71.3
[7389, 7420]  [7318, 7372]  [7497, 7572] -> 0.012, 71.4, 73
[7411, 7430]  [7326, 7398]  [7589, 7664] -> 0.003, 71.6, 72.7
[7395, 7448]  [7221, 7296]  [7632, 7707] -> -0.021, 70.5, 70.8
